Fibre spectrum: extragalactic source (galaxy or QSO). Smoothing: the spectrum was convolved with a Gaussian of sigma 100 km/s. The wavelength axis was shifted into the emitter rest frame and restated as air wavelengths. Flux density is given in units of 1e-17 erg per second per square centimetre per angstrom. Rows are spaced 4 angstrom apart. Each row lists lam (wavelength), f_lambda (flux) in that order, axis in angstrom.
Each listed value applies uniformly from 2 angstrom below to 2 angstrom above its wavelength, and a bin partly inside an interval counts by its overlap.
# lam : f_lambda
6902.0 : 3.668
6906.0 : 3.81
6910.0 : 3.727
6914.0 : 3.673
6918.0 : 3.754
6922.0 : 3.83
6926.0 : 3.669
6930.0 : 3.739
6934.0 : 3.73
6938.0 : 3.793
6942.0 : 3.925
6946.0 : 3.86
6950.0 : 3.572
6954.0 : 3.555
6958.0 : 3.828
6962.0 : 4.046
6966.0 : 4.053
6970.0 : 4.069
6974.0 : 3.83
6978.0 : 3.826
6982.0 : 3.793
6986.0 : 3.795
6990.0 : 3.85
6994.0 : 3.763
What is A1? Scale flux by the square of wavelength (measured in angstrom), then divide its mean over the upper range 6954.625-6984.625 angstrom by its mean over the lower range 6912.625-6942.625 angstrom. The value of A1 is 1.05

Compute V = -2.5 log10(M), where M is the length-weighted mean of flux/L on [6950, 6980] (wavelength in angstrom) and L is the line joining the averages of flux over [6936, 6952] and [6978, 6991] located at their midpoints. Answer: -0.02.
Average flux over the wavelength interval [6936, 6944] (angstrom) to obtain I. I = 3.86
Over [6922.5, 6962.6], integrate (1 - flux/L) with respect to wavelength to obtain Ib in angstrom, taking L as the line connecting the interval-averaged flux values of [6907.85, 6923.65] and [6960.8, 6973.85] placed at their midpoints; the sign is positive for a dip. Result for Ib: 1.3 angstrom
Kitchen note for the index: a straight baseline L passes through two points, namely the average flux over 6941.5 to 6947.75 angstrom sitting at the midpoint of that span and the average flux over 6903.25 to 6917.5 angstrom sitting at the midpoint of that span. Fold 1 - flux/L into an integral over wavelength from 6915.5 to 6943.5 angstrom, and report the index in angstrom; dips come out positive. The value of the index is 0.34 angstrom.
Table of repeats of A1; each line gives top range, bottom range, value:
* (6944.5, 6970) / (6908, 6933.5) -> 1.04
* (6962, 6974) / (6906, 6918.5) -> 1.10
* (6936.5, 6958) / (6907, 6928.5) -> 1.01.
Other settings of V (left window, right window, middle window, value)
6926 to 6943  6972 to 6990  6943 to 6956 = 0.03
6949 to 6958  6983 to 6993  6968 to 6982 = -0.04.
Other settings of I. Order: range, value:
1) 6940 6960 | 3.75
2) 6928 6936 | 3.73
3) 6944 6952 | 3.72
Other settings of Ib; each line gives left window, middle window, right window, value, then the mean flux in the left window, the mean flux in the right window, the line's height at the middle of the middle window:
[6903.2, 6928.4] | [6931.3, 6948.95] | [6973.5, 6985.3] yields -0.19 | 3.74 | 3.81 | 3.77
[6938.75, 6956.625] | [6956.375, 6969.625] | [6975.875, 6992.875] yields -0.78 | 3.74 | 3.81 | 3.77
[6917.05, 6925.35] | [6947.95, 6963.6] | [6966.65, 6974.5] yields 0.73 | 3.78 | 3.99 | 3.93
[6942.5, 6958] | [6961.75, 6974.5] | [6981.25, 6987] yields -0.88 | 3.71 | 3.79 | 3.75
